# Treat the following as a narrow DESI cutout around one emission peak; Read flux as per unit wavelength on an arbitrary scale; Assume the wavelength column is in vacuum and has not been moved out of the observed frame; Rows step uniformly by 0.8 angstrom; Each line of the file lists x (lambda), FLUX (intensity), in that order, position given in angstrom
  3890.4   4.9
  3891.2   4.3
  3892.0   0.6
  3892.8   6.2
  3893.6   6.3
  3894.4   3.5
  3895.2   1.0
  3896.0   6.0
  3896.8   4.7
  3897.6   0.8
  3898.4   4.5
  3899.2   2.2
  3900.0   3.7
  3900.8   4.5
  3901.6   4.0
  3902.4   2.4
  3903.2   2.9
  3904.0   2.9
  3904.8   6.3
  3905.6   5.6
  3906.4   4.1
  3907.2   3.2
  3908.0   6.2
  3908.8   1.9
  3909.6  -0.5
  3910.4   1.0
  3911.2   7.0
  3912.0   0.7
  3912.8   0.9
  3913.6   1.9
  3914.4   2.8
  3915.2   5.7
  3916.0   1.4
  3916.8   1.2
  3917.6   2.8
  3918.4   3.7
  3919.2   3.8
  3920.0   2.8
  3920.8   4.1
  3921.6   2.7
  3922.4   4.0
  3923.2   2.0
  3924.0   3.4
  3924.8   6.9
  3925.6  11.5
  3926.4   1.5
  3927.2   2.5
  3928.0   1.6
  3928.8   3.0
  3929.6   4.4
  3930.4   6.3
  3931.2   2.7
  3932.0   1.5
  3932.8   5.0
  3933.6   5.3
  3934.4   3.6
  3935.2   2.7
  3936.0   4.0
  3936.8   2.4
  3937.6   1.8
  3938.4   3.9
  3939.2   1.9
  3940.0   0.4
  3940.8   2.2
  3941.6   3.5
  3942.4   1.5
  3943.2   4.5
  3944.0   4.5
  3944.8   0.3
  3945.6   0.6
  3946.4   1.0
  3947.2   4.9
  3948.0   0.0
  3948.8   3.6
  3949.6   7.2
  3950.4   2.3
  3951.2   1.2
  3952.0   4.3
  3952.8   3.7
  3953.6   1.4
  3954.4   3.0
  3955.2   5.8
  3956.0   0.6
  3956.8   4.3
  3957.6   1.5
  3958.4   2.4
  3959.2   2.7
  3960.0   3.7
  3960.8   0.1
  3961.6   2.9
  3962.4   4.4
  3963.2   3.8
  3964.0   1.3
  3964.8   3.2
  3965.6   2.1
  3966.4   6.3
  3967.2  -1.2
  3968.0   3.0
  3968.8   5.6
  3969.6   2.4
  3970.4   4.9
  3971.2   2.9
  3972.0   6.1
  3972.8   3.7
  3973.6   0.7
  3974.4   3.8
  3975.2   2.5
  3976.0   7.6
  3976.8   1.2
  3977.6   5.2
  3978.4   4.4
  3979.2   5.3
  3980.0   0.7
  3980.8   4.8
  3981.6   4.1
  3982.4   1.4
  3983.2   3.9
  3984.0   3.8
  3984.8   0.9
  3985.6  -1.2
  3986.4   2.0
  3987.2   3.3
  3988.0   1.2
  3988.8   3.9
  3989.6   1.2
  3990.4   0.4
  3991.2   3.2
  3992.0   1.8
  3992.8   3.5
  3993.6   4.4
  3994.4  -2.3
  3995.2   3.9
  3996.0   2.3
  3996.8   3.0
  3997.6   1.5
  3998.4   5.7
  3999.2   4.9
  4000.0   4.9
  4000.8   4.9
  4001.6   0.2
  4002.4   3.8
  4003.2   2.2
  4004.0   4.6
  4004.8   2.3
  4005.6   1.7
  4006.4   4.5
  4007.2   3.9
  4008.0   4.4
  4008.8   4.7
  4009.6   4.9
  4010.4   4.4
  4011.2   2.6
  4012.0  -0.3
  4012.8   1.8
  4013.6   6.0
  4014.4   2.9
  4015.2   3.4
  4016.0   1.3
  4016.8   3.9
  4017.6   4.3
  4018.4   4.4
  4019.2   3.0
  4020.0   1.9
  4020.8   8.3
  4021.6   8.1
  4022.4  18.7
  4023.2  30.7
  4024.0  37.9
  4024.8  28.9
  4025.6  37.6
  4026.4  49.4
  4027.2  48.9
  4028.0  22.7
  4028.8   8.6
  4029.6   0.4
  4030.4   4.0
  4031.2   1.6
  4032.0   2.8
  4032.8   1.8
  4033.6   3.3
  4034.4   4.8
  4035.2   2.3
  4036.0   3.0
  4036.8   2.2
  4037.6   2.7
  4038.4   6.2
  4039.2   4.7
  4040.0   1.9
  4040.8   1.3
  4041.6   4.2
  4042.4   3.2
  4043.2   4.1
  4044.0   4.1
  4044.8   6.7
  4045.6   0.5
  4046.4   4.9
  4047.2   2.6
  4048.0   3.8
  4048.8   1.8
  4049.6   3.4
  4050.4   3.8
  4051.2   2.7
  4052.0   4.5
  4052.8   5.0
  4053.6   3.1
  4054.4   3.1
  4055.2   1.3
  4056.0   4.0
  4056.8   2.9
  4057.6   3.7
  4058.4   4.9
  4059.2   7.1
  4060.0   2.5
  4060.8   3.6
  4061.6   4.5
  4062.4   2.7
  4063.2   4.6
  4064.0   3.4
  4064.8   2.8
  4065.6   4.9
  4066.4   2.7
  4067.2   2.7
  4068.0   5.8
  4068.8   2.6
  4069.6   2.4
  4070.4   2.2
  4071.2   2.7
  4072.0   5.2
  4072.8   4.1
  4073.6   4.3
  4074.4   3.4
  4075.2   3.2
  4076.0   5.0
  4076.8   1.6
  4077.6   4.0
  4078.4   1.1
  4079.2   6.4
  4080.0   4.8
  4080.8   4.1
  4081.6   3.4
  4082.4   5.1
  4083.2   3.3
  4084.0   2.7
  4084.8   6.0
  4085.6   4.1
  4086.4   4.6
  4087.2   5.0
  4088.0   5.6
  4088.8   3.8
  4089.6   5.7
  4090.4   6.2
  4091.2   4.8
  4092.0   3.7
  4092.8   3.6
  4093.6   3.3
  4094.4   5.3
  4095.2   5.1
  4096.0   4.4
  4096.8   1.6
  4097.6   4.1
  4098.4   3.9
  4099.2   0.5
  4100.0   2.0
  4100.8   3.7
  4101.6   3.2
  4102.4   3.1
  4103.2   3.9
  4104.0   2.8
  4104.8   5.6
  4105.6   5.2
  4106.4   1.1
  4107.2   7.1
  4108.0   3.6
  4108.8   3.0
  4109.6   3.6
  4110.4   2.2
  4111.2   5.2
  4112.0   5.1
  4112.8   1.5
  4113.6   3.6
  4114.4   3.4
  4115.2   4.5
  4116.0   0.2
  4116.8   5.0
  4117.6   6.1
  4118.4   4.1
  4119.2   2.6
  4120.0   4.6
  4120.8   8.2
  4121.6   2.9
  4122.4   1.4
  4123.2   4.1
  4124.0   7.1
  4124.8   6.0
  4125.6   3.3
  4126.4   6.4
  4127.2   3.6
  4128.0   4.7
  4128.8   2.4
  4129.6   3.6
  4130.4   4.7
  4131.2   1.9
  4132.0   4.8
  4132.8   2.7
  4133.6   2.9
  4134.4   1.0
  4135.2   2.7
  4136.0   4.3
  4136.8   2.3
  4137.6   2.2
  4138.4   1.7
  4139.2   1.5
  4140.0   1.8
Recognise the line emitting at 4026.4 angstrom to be [O II] 3727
